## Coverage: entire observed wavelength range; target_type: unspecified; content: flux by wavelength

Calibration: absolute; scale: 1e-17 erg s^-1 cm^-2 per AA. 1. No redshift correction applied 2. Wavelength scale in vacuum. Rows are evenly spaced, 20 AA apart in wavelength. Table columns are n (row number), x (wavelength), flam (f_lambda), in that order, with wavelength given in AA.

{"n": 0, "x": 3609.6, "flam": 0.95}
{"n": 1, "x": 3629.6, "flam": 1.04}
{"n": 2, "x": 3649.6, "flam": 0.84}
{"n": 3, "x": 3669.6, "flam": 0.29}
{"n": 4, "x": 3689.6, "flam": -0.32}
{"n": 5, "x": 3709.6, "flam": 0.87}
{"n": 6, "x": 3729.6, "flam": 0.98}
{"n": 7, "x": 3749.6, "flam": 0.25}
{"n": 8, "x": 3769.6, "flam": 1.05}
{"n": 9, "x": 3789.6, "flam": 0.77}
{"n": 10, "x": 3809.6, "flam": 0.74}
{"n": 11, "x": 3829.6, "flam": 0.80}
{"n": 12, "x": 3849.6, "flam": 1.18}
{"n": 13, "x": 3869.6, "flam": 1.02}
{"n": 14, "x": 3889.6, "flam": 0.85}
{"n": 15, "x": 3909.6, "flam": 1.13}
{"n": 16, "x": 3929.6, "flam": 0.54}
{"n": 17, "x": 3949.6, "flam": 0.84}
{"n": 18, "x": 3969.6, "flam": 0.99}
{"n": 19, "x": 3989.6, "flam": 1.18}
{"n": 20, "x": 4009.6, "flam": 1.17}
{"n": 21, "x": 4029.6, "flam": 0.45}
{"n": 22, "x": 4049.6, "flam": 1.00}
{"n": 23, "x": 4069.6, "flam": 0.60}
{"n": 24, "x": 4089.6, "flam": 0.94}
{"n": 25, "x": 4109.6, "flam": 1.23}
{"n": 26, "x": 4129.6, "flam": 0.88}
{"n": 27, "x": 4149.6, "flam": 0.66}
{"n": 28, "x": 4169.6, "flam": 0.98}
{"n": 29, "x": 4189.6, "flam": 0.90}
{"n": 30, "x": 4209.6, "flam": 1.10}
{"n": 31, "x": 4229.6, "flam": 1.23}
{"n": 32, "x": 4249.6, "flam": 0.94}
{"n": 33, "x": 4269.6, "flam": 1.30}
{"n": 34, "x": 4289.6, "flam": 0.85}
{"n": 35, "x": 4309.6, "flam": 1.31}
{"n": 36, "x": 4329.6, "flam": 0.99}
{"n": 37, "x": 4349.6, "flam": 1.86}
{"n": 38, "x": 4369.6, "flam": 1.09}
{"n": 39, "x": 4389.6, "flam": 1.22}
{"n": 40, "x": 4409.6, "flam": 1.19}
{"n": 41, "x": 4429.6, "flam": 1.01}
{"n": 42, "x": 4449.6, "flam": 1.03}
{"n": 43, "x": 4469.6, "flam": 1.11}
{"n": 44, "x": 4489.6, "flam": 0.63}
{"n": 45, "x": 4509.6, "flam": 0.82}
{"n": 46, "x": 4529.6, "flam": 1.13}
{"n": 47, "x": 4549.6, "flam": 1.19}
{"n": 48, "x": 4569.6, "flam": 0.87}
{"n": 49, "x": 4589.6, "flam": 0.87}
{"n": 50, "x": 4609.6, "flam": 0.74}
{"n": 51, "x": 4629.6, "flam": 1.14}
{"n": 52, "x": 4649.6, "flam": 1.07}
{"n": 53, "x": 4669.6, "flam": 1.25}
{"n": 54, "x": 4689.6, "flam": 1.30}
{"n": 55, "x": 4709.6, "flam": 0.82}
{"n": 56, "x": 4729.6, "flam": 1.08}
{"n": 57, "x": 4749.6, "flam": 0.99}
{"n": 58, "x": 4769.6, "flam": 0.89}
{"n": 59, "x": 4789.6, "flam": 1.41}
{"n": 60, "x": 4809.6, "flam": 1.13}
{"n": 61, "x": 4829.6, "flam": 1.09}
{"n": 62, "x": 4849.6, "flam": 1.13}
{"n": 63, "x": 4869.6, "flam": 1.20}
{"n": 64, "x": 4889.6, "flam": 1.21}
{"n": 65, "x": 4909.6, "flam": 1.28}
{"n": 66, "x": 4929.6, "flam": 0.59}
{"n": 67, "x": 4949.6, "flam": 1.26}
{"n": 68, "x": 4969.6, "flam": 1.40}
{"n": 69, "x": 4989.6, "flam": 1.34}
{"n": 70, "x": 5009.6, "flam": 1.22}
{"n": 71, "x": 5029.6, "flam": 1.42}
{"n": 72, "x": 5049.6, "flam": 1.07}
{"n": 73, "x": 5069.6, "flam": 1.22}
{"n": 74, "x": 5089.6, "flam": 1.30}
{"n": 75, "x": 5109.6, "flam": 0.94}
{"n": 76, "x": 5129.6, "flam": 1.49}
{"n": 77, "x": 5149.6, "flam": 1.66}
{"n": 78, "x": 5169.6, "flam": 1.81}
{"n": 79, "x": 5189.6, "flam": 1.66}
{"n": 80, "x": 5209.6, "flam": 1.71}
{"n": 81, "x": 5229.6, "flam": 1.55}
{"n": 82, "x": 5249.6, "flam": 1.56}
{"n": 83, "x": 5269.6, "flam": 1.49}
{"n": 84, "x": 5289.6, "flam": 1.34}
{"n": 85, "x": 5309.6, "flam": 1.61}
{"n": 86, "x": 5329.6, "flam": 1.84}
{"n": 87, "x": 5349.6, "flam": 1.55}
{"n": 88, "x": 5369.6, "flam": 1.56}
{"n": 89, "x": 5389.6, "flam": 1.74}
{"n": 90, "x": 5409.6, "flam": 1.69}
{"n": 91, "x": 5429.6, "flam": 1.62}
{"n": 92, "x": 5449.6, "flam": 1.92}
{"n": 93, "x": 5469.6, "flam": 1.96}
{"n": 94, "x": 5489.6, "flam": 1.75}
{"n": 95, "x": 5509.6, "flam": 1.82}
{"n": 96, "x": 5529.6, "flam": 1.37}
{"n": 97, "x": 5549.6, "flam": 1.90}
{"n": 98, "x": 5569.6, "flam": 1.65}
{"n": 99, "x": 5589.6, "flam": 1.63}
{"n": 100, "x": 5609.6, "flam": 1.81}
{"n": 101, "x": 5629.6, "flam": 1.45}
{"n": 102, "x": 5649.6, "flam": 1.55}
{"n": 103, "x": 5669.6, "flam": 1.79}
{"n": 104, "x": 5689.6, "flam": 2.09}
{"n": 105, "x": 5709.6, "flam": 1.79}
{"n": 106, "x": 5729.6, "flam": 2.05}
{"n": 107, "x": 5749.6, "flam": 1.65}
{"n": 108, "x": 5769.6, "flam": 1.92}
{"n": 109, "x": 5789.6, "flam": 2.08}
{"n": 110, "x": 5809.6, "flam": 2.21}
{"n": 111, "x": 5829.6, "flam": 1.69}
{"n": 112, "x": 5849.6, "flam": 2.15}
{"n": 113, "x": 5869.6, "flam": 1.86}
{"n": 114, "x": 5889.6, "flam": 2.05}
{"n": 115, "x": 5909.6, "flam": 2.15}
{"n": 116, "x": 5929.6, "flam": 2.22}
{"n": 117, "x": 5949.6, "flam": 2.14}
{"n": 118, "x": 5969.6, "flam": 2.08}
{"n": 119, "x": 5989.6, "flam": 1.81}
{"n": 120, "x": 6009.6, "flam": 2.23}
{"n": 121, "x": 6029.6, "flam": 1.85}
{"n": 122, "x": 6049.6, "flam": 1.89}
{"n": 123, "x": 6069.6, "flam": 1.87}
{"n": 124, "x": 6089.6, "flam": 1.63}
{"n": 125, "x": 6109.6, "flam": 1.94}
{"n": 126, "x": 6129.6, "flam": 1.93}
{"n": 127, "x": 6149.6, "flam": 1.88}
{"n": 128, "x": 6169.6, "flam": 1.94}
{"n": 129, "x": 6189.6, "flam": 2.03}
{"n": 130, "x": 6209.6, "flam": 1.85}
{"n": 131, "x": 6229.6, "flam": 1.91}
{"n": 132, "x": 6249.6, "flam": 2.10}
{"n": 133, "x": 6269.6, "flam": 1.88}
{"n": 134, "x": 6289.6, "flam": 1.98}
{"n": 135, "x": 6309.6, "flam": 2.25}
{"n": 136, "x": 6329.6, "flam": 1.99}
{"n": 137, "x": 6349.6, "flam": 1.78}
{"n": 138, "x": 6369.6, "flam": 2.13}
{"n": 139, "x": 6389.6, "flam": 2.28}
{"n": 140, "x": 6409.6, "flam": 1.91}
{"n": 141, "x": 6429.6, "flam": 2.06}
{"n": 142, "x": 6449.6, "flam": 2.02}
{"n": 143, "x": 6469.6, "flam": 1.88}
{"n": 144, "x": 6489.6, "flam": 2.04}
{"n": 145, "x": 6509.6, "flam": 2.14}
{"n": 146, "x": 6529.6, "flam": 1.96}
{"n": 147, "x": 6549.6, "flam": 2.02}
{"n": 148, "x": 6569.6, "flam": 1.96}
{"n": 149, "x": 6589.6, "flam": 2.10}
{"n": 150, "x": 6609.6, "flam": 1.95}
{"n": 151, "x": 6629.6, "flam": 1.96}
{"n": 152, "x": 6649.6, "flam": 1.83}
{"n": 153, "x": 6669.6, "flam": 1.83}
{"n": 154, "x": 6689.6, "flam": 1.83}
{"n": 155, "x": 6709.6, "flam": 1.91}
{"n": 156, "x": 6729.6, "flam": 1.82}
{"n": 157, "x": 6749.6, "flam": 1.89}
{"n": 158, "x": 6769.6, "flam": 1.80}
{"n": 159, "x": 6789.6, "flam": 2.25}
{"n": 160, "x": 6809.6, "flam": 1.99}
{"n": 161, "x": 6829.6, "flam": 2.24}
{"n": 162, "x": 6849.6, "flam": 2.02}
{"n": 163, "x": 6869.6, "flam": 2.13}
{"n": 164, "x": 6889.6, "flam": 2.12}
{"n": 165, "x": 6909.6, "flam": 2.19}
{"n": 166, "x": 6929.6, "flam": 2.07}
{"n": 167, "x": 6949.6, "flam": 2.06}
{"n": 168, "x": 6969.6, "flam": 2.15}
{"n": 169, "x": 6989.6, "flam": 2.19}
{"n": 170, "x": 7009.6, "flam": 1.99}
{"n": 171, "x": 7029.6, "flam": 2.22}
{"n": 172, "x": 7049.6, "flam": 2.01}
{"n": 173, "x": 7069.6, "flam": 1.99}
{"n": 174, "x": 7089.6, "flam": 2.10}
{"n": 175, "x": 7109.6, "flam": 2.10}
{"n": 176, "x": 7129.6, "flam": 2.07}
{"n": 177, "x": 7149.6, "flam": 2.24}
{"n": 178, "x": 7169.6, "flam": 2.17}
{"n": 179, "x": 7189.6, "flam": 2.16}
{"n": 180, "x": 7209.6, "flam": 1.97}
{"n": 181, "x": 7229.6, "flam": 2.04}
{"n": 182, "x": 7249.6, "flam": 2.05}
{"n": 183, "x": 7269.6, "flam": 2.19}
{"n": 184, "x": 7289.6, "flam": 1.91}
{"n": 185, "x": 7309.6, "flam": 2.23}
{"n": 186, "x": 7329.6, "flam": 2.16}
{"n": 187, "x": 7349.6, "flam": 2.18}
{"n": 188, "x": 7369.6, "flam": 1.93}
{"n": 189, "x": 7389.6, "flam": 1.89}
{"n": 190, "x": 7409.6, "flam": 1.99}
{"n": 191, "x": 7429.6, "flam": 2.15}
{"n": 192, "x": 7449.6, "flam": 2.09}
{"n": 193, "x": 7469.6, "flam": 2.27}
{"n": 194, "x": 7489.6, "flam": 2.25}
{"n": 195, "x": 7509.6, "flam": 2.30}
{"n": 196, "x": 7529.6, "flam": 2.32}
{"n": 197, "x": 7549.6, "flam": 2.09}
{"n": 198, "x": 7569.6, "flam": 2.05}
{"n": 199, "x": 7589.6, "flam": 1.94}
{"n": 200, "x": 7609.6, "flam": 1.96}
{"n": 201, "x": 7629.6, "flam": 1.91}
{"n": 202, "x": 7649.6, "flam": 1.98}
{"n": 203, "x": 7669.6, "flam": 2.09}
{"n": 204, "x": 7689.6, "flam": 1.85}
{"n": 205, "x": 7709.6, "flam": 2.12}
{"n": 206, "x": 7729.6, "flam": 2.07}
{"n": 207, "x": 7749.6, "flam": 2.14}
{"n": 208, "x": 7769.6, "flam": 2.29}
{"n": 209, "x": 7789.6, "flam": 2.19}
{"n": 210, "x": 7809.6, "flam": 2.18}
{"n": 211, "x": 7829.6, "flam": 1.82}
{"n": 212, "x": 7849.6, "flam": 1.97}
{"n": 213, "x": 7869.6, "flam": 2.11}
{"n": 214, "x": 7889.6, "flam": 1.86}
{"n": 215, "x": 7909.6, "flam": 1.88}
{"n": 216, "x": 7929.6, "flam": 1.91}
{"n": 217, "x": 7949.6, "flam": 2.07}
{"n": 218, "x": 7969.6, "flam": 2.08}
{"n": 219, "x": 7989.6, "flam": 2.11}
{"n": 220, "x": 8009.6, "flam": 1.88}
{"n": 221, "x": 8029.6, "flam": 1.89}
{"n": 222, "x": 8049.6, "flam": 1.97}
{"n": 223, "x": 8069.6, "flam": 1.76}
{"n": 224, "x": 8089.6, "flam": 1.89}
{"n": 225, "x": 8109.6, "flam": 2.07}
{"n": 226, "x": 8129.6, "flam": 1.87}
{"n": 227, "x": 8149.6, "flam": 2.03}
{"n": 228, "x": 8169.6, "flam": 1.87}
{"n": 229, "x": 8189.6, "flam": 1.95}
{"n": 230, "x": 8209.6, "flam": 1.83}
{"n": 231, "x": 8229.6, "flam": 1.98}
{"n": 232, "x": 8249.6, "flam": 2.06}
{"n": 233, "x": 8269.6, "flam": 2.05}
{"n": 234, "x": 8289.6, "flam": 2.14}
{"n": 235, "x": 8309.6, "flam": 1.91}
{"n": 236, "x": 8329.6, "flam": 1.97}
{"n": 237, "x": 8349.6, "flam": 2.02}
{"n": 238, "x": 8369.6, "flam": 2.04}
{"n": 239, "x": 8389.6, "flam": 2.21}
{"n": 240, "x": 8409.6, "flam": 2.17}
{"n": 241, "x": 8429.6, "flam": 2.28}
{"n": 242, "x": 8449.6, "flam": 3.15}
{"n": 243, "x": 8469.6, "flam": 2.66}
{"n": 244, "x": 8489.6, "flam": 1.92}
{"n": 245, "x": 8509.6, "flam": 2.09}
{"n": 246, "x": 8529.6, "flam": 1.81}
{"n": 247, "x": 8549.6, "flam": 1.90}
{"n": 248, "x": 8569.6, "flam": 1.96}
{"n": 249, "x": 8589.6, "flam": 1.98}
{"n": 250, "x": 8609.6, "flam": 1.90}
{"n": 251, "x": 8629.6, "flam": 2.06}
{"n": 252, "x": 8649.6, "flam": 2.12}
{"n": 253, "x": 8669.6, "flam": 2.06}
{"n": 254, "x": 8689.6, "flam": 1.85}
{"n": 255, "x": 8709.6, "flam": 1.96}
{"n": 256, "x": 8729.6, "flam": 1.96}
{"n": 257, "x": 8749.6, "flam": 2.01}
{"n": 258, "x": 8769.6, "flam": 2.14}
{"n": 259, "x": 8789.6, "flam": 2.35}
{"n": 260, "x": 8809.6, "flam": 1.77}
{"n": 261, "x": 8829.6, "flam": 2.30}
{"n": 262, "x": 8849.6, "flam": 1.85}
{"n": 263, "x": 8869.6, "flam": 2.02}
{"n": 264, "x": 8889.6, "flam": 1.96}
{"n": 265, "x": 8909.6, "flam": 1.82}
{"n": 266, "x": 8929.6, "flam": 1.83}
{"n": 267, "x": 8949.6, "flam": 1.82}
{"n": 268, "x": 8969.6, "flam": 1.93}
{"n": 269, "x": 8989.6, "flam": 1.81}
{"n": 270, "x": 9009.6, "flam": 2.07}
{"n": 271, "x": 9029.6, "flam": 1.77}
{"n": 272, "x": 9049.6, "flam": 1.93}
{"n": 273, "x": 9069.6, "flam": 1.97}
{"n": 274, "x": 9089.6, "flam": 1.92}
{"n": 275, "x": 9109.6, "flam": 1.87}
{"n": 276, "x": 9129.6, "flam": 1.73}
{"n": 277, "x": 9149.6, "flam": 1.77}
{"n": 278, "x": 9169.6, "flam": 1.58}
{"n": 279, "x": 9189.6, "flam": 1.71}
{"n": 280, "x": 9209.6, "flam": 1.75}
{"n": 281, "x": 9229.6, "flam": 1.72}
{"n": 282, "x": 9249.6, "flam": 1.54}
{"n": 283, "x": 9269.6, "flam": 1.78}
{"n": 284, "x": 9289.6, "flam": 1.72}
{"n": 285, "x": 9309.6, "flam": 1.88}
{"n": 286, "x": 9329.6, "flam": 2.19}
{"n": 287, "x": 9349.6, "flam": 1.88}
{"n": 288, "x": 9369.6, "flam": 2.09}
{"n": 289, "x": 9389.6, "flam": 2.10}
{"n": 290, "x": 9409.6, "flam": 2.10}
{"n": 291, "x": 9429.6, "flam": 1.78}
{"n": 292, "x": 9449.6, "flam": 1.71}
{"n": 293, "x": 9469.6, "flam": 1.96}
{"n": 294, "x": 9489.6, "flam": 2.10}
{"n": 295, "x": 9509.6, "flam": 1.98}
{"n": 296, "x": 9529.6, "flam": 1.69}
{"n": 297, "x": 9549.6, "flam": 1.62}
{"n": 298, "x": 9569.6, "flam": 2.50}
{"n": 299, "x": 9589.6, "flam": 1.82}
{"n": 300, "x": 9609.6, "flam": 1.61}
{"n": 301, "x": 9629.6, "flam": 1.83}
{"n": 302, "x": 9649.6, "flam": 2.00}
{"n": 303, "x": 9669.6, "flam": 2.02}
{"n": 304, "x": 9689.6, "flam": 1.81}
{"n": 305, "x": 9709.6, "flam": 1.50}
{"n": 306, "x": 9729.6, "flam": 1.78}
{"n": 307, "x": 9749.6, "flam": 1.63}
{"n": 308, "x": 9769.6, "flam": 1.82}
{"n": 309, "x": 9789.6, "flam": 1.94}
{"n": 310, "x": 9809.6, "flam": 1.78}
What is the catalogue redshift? 0.29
